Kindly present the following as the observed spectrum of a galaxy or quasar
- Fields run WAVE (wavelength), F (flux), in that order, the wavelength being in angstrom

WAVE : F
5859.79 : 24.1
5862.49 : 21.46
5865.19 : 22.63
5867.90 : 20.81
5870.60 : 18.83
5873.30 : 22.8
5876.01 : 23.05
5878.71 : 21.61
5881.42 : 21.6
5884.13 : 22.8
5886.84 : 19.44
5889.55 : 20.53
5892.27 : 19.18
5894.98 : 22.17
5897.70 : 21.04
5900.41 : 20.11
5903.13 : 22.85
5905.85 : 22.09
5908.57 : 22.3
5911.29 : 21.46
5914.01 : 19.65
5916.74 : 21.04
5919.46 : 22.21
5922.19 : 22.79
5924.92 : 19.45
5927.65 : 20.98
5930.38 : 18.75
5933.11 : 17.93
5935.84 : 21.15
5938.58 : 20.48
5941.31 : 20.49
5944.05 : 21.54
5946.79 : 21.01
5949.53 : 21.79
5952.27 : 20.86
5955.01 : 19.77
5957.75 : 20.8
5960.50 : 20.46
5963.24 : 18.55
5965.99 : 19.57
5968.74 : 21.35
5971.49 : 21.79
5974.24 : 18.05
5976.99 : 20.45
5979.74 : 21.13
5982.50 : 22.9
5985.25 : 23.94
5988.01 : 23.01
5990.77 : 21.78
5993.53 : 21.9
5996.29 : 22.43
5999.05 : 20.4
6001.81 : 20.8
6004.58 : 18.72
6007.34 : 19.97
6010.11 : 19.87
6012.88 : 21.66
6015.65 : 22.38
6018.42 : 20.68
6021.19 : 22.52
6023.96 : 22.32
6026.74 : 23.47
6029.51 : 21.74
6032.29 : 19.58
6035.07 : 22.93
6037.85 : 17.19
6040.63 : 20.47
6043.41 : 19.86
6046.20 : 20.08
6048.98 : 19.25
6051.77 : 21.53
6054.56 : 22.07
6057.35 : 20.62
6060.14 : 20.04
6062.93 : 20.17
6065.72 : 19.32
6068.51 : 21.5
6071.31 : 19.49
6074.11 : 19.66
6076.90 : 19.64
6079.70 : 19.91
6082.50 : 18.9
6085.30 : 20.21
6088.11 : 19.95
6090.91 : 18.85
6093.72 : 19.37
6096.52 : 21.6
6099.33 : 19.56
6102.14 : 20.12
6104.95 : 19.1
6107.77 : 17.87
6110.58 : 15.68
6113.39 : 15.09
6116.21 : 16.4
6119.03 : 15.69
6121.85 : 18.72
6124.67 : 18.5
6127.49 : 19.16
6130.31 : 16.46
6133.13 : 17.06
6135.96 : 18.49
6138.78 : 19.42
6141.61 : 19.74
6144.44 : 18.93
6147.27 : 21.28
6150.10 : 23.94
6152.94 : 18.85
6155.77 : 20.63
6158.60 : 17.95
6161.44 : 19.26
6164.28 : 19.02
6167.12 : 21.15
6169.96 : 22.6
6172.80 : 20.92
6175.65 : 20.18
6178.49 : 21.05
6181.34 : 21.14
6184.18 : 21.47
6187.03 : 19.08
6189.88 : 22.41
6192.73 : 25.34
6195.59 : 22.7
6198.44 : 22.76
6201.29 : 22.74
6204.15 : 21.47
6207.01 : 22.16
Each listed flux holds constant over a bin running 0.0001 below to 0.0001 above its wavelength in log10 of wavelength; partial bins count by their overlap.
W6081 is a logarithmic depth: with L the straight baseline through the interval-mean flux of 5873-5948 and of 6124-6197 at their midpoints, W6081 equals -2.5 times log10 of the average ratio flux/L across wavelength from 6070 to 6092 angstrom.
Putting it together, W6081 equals 0.05 mag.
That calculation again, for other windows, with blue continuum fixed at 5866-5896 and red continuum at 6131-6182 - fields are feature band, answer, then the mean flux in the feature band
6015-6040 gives -0.04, 21.4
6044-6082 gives 0.01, 20.2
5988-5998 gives -0.07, 22.1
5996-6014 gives 0.01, 20.4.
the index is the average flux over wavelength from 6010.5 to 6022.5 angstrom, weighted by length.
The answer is 21.6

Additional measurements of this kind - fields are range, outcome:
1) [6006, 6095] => 20.5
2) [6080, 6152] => 18.8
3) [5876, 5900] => 21.1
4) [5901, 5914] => 21.8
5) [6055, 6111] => 19.7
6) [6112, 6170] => 18.9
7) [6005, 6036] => 21.5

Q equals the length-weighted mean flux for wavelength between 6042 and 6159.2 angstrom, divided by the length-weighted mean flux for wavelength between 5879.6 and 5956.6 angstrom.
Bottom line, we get 0.92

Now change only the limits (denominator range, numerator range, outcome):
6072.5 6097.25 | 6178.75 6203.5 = 1.12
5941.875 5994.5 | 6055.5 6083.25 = 0.95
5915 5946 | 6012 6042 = 1.04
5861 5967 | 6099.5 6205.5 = 0.95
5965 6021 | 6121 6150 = 0.90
